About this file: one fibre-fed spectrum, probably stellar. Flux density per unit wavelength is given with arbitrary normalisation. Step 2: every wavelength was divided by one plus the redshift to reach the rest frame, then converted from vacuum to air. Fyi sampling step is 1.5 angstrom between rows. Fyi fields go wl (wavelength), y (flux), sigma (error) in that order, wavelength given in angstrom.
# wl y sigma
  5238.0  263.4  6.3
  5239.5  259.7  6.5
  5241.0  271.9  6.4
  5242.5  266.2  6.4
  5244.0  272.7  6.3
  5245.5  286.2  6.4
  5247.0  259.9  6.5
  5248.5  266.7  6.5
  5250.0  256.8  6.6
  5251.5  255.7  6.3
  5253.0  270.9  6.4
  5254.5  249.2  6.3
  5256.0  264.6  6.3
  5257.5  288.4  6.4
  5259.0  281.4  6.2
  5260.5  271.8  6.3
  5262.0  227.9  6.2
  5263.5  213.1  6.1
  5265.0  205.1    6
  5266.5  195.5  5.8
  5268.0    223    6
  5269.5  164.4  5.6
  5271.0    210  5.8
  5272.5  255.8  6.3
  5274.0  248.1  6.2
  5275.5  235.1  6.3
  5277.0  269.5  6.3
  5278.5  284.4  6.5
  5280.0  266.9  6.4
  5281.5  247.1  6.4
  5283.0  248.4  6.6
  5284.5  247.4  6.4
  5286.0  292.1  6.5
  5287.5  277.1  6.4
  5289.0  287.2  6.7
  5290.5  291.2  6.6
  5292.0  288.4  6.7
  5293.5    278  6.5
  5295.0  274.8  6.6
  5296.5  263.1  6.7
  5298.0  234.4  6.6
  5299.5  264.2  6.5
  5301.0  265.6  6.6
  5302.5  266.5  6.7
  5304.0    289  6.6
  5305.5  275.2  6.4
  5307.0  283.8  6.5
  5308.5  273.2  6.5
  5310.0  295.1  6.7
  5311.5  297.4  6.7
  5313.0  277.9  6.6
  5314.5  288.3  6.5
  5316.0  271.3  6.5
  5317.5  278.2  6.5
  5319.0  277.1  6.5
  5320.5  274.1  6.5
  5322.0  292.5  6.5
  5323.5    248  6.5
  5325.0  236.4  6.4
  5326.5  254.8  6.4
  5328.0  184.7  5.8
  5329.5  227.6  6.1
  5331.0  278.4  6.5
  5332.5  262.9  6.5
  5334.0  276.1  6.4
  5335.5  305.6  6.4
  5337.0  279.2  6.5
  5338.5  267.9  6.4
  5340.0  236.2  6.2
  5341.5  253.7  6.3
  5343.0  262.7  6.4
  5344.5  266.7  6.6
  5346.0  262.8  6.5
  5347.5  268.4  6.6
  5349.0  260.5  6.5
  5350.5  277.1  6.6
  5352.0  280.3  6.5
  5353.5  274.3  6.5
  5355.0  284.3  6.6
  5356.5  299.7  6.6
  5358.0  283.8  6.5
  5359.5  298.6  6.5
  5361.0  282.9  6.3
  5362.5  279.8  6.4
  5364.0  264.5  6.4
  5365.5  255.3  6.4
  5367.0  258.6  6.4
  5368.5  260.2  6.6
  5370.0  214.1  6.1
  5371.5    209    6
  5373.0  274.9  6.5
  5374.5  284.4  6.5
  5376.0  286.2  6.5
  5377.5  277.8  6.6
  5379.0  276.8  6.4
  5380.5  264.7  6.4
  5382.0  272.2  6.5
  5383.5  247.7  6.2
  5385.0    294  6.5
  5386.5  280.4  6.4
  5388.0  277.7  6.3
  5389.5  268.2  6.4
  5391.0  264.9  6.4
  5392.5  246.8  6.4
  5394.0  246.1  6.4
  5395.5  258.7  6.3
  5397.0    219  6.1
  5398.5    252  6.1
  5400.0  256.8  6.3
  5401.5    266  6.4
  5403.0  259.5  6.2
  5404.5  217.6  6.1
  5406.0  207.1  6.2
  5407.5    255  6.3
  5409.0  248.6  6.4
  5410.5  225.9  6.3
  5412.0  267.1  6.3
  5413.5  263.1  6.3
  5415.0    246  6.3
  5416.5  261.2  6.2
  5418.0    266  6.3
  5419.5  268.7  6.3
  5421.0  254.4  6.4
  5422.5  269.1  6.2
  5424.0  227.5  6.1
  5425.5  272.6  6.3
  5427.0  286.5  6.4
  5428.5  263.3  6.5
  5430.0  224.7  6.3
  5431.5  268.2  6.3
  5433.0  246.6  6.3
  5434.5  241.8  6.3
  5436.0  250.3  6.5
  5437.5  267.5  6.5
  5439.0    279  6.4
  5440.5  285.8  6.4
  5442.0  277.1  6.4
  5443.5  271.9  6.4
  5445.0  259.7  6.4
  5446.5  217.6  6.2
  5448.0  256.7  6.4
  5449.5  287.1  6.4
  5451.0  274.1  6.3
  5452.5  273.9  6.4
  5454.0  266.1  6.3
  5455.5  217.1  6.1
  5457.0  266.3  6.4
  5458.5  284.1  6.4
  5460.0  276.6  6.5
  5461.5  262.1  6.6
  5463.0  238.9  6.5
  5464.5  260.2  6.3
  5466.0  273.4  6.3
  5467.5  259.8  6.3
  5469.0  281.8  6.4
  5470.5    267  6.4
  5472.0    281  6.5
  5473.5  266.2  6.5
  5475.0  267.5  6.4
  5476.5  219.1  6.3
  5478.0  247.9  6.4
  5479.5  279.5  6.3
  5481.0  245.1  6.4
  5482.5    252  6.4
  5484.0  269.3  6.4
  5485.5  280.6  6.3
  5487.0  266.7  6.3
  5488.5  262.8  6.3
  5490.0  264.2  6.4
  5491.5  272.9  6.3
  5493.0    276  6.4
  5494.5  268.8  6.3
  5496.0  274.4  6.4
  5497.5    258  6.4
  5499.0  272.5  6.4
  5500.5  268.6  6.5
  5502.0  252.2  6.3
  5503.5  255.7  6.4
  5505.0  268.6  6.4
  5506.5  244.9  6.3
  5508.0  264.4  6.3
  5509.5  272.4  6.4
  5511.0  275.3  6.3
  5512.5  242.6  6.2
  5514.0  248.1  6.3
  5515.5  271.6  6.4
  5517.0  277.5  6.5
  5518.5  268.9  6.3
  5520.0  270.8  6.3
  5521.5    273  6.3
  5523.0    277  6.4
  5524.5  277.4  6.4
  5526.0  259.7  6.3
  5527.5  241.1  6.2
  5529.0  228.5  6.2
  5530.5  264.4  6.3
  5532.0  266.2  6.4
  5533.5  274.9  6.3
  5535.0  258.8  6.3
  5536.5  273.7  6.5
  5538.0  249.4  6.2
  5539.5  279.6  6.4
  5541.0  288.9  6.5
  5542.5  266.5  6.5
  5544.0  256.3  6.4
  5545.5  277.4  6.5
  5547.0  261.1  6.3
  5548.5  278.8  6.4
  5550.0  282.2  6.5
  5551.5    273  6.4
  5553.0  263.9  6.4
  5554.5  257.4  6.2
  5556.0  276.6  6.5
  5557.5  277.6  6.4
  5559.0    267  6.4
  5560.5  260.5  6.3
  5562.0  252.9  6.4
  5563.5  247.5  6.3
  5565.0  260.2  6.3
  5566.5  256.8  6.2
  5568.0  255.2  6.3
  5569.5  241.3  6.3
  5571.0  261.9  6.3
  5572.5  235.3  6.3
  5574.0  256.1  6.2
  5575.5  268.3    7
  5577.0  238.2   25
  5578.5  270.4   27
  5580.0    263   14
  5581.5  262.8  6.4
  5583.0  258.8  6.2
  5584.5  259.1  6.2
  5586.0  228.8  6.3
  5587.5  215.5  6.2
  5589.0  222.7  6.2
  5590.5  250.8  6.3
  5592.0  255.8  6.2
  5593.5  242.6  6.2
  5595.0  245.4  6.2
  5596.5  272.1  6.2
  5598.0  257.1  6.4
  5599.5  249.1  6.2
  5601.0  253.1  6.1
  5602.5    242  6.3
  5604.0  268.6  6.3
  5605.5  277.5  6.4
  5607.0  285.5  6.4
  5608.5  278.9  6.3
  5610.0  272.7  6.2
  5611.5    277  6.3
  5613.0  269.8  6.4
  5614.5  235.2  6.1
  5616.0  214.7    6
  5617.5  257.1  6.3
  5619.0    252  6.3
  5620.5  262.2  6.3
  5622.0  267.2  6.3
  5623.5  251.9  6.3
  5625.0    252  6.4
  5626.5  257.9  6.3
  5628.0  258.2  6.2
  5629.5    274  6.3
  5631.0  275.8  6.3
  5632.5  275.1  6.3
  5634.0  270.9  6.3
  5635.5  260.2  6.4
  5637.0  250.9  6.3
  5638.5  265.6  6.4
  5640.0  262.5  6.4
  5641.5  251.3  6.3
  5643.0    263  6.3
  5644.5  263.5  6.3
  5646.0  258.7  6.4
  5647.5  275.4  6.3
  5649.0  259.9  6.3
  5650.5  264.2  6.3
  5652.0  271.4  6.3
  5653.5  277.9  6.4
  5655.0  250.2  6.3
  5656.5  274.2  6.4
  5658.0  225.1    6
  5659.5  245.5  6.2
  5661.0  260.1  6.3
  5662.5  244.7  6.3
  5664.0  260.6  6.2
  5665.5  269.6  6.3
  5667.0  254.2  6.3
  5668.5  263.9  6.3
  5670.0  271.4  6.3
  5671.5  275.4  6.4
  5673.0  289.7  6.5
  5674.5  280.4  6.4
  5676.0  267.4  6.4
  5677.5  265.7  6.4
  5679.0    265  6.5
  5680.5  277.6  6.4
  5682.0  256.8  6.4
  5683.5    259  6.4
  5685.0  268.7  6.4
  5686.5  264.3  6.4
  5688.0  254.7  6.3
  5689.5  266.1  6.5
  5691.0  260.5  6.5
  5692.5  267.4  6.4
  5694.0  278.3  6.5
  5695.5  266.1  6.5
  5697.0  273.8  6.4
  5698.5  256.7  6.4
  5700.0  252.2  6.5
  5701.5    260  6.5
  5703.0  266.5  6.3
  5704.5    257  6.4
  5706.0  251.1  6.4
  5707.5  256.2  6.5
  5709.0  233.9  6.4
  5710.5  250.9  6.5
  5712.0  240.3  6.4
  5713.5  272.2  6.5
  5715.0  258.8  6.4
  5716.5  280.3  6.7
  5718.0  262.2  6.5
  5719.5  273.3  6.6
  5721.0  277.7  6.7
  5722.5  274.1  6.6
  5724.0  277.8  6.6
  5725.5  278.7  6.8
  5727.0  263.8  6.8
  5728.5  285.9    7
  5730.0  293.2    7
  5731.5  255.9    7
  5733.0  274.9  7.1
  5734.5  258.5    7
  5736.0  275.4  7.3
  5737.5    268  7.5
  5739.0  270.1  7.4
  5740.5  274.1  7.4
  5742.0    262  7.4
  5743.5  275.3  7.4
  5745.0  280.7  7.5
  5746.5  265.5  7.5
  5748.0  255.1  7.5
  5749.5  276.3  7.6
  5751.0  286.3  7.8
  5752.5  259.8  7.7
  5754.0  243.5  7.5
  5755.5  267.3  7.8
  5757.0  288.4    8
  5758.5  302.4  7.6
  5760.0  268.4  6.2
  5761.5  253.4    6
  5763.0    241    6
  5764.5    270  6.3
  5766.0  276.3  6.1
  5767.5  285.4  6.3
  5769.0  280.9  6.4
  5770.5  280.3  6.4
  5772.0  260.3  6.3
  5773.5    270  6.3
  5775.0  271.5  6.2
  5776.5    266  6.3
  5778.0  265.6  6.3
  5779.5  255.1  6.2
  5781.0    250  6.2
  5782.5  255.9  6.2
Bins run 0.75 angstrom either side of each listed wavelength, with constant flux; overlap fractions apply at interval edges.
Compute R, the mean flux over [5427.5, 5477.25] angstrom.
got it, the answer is 262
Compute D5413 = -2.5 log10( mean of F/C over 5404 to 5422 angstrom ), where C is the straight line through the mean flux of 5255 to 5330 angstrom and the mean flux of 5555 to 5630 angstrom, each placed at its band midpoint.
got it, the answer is 0.04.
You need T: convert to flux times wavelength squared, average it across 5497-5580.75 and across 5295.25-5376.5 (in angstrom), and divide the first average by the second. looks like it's 1.06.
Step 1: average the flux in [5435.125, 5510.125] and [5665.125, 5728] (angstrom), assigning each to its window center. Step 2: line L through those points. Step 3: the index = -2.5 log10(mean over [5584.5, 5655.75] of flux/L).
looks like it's 0.03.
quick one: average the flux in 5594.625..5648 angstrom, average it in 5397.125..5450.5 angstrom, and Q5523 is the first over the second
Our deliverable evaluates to 1.02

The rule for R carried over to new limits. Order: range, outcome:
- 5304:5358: 270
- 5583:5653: 258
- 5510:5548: 265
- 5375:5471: 260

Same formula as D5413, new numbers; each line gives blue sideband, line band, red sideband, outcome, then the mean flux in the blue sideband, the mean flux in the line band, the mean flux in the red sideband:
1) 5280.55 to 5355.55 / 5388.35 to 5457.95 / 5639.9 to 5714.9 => 0.045 mag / 269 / 256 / 262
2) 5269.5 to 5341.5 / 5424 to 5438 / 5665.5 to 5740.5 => 0.040 mag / 265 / 256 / 266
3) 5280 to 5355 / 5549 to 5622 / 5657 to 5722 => 0.030 mag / 269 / 257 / 262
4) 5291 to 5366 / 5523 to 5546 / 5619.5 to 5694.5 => 0.007 mag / 271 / 264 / 264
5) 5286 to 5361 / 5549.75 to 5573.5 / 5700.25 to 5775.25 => 0.039 mag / 272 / 260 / 268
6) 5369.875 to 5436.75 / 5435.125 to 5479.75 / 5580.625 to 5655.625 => -0.027 mag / 257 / 264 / 259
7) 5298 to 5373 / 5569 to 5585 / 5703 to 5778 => 0.049 mag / 268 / 256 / 268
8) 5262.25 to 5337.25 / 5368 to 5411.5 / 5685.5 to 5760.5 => 0.025 mag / 260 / 256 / 267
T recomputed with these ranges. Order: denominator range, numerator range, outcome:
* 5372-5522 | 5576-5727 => 1.07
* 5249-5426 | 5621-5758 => 1.15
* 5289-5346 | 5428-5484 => 1.02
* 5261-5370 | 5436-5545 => 1.07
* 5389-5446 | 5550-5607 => 1.06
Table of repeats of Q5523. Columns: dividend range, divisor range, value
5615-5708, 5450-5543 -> 0.99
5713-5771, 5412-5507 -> 1.03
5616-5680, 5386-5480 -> 1.02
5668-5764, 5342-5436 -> 1.02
